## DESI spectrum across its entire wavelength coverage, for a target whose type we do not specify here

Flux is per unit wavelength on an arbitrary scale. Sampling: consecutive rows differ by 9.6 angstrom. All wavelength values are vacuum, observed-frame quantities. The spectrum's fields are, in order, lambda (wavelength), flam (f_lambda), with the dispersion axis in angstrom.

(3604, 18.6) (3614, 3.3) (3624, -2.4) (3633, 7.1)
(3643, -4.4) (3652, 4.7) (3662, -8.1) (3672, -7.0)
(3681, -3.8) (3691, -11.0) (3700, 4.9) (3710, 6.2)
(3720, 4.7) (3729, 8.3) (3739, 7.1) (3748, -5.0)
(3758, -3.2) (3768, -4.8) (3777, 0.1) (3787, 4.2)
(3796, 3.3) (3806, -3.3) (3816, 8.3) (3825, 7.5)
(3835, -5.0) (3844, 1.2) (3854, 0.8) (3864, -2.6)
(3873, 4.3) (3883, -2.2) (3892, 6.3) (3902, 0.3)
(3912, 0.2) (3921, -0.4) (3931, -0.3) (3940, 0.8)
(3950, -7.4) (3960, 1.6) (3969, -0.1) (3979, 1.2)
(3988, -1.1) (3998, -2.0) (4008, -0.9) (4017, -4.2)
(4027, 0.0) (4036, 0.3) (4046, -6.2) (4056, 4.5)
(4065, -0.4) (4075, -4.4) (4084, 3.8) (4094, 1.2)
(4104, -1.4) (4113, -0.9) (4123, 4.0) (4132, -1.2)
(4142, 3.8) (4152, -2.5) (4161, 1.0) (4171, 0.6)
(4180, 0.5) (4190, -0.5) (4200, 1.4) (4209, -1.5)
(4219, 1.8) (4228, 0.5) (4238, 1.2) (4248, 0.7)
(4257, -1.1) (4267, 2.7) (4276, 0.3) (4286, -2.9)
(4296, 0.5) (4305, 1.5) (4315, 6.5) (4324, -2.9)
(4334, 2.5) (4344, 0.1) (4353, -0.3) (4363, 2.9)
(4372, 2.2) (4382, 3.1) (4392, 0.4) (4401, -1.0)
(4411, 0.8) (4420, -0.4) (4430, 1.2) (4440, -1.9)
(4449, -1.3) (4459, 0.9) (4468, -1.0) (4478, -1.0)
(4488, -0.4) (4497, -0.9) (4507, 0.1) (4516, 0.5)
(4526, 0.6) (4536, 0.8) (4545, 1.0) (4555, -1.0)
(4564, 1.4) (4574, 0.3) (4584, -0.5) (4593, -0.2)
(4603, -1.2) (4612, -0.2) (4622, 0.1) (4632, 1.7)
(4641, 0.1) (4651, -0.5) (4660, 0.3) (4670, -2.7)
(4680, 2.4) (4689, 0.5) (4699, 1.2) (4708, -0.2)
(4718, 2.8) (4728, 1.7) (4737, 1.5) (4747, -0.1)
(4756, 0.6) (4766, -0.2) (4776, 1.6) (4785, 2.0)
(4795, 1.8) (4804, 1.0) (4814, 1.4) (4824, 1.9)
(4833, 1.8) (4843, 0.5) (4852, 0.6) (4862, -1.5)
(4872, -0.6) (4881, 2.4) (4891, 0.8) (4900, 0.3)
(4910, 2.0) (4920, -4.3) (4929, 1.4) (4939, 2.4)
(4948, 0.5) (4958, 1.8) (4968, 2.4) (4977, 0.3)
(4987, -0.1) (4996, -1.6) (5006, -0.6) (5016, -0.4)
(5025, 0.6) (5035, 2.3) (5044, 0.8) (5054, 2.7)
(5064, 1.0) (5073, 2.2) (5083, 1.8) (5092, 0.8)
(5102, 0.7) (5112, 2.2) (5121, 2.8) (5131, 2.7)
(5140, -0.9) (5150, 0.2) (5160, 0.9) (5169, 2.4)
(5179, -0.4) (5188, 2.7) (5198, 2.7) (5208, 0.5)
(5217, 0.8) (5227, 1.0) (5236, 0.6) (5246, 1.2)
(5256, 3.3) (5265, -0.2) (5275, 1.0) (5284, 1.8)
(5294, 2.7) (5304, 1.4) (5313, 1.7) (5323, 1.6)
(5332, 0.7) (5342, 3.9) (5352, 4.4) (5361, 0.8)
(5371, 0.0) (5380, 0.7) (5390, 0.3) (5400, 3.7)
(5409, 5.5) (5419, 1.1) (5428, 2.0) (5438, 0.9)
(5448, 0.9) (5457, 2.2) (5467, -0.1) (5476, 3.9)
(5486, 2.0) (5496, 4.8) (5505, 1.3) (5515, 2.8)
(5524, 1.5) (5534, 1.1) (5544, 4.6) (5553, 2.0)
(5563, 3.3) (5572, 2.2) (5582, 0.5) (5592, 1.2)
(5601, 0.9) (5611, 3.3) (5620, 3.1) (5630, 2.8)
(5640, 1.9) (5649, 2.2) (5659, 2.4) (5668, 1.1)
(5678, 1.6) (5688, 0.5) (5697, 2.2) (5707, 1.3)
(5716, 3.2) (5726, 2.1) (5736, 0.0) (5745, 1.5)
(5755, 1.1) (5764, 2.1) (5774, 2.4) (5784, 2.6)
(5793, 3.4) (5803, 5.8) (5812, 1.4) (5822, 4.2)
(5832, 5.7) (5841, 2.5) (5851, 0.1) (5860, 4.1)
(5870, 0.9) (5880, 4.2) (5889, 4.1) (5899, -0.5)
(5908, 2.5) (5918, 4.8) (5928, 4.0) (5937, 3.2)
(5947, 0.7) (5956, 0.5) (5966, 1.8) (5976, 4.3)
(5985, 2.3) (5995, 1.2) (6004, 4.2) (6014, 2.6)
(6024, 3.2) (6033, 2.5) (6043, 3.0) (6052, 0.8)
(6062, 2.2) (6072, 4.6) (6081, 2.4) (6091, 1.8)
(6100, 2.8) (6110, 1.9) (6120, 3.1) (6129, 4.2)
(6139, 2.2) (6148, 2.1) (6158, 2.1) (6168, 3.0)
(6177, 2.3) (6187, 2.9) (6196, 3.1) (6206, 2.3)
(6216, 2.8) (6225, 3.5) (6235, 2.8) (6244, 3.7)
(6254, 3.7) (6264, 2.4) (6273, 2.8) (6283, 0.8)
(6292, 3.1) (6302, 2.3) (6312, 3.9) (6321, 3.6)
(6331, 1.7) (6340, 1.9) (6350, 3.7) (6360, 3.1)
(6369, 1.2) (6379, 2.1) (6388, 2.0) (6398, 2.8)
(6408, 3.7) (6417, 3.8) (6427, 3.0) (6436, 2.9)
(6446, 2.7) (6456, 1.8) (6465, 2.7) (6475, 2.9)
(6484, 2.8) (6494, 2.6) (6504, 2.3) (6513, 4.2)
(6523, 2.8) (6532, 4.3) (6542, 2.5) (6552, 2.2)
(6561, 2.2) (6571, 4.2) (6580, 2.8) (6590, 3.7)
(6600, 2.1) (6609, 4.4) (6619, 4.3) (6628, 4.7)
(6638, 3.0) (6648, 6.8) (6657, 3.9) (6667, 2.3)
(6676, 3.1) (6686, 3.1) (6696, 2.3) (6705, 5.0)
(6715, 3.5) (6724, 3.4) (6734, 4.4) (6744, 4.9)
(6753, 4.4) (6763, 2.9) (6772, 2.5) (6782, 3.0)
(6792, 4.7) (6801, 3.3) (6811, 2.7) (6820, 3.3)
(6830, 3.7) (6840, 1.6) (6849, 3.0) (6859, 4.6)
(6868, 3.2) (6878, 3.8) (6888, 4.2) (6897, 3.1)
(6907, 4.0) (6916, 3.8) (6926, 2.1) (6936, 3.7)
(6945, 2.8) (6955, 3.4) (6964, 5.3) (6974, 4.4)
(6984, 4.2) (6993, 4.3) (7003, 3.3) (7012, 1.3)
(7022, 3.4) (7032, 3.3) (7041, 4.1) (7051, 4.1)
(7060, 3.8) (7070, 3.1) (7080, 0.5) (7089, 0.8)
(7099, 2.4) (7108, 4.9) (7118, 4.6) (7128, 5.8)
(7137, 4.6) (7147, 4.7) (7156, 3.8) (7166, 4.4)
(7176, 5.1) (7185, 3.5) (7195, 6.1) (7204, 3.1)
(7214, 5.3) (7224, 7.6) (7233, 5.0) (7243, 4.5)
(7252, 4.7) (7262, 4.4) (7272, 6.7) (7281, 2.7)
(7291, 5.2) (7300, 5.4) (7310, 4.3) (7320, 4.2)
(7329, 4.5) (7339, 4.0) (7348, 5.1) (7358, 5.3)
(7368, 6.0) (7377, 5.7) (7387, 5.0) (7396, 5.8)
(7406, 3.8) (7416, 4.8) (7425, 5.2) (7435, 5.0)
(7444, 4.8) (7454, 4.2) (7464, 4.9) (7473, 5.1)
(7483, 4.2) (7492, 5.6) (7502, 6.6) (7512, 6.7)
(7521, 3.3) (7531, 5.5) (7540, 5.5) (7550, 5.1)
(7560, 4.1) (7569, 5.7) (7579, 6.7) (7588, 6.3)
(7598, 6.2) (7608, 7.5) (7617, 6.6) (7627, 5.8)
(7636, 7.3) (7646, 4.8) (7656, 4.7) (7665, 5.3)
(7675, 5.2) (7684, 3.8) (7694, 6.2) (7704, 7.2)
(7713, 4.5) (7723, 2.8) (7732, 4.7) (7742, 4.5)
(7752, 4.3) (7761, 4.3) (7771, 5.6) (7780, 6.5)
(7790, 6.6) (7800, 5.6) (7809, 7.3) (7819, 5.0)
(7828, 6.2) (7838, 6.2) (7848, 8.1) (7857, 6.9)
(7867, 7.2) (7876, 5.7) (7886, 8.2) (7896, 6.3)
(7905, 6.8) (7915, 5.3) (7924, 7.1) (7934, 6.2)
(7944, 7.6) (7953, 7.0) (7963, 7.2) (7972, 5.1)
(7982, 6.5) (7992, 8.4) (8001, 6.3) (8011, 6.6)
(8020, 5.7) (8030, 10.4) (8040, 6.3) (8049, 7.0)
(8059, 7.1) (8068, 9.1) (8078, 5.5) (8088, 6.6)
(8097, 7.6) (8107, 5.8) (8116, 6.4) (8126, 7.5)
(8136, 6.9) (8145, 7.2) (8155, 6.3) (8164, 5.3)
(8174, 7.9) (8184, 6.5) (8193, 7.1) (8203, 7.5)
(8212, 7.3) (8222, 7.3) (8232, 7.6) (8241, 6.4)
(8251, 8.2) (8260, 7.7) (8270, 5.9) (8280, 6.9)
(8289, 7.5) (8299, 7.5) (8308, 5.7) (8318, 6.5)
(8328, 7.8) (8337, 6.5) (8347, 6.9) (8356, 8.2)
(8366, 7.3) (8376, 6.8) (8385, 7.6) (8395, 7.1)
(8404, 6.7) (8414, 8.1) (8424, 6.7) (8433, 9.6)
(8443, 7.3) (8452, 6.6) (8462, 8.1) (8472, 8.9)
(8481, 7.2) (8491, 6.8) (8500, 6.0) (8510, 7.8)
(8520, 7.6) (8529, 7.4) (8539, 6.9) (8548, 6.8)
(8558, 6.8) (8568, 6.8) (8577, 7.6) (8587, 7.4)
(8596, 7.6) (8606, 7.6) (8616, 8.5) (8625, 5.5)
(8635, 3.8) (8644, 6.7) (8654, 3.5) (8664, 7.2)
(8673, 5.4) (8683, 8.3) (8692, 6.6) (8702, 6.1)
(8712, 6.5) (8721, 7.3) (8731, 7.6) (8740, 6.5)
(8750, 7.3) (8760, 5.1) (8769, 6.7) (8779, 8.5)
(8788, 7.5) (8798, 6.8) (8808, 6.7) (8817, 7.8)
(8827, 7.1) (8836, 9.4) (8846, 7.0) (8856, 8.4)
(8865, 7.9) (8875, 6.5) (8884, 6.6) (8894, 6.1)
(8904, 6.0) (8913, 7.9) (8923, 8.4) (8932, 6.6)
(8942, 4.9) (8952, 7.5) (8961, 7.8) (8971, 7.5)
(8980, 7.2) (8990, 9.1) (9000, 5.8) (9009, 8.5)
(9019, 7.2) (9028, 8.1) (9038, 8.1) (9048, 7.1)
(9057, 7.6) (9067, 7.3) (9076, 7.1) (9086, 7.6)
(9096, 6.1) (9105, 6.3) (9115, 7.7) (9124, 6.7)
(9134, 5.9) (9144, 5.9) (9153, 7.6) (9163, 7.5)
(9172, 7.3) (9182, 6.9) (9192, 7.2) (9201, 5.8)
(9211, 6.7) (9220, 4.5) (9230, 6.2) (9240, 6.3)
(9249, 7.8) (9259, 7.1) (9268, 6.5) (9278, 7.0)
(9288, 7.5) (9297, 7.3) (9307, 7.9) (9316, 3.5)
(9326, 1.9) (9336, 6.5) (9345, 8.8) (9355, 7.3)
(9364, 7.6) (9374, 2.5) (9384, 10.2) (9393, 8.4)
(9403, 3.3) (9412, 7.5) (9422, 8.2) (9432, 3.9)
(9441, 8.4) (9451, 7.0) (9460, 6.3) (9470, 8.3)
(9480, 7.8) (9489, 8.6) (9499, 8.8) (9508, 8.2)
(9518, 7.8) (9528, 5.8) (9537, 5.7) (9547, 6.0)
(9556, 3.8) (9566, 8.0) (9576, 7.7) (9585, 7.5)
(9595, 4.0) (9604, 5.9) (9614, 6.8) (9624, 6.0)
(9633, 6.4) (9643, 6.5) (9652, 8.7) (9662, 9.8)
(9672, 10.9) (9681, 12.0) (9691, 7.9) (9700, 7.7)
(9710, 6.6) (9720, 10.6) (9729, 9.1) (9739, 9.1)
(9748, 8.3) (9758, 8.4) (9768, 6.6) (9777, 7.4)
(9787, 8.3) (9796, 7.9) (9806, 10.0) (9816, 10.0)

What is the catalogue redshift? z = 0.78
